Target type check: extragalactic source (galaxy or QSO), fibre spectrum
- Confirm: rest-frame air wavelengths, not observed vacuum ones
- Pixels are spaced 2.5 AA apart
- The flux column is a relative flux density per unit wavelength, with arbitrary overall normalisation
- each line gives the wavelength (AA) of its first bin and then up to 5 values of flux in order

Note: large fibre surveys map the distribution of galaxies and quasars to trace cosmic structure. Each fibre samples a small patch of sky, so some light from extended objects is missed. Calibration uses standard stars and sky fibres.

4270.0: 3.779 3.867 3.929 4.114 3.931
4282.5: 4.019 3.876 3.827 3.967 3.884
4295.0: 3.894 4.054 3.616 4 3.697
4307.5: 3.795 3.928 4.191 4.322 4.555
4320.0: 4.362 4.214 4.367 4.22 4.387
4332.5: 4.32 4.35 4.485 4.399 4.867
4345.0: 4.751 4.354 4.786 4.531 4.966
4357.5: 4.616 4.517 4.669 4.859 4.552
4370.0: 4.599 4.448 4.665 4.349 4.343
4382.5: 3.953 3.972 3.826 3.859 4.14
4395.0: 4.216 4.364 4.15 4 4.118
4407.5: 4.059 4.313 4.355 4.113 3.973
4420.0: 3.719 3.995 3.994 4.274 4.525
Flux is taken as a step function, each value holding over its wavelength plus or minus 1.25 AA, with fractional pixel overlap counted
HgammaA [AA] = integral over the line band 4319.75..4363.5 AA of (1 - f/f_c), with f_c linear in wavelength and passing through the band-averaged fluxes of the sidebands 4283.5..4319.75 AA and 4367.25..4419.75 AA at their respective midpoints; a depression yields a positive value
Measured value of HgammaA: -4.7 AA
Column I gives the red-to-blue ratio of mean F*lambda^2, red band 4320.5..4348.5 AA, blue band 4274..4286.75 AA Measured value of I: 1.14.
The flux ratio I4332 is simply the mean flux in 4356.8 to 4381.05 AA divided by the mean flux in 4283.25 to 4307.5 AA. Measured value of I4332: 1.2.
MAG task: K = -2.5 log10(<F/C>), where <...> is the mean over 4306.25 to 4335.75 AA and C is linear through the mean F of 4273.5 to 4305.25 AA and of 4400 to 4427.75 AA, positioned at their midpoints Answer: -0.08 mag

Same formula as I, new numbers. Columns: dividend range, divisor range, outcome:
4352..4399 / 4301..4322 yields 1.10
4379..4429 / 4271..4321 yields 1.08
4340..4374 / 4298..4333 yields 1.14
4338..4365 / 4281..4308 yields 1.23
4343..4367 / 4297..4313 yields 1.23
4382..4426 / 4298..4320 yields 1.05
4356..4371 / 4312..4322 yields 1.09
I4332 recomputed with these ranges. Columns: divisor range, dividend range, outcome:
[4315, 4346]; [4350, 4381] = 1.04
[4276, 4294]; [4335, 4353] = 1.16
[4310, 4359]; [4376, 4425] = 0.92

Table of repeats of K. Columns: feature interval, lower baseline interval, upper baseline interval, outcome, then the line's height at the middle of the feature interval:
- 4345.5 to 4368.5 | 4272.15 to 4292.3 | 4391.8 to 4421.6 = -0.151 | 4.05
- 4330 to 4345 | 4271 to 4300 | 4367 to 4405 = -0.106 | 4.08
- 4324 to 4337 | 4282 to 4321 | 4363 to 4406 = -0.063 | 4.09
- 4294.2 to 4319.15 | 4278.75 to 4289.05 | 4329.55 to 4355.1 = 0.040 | 4.16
